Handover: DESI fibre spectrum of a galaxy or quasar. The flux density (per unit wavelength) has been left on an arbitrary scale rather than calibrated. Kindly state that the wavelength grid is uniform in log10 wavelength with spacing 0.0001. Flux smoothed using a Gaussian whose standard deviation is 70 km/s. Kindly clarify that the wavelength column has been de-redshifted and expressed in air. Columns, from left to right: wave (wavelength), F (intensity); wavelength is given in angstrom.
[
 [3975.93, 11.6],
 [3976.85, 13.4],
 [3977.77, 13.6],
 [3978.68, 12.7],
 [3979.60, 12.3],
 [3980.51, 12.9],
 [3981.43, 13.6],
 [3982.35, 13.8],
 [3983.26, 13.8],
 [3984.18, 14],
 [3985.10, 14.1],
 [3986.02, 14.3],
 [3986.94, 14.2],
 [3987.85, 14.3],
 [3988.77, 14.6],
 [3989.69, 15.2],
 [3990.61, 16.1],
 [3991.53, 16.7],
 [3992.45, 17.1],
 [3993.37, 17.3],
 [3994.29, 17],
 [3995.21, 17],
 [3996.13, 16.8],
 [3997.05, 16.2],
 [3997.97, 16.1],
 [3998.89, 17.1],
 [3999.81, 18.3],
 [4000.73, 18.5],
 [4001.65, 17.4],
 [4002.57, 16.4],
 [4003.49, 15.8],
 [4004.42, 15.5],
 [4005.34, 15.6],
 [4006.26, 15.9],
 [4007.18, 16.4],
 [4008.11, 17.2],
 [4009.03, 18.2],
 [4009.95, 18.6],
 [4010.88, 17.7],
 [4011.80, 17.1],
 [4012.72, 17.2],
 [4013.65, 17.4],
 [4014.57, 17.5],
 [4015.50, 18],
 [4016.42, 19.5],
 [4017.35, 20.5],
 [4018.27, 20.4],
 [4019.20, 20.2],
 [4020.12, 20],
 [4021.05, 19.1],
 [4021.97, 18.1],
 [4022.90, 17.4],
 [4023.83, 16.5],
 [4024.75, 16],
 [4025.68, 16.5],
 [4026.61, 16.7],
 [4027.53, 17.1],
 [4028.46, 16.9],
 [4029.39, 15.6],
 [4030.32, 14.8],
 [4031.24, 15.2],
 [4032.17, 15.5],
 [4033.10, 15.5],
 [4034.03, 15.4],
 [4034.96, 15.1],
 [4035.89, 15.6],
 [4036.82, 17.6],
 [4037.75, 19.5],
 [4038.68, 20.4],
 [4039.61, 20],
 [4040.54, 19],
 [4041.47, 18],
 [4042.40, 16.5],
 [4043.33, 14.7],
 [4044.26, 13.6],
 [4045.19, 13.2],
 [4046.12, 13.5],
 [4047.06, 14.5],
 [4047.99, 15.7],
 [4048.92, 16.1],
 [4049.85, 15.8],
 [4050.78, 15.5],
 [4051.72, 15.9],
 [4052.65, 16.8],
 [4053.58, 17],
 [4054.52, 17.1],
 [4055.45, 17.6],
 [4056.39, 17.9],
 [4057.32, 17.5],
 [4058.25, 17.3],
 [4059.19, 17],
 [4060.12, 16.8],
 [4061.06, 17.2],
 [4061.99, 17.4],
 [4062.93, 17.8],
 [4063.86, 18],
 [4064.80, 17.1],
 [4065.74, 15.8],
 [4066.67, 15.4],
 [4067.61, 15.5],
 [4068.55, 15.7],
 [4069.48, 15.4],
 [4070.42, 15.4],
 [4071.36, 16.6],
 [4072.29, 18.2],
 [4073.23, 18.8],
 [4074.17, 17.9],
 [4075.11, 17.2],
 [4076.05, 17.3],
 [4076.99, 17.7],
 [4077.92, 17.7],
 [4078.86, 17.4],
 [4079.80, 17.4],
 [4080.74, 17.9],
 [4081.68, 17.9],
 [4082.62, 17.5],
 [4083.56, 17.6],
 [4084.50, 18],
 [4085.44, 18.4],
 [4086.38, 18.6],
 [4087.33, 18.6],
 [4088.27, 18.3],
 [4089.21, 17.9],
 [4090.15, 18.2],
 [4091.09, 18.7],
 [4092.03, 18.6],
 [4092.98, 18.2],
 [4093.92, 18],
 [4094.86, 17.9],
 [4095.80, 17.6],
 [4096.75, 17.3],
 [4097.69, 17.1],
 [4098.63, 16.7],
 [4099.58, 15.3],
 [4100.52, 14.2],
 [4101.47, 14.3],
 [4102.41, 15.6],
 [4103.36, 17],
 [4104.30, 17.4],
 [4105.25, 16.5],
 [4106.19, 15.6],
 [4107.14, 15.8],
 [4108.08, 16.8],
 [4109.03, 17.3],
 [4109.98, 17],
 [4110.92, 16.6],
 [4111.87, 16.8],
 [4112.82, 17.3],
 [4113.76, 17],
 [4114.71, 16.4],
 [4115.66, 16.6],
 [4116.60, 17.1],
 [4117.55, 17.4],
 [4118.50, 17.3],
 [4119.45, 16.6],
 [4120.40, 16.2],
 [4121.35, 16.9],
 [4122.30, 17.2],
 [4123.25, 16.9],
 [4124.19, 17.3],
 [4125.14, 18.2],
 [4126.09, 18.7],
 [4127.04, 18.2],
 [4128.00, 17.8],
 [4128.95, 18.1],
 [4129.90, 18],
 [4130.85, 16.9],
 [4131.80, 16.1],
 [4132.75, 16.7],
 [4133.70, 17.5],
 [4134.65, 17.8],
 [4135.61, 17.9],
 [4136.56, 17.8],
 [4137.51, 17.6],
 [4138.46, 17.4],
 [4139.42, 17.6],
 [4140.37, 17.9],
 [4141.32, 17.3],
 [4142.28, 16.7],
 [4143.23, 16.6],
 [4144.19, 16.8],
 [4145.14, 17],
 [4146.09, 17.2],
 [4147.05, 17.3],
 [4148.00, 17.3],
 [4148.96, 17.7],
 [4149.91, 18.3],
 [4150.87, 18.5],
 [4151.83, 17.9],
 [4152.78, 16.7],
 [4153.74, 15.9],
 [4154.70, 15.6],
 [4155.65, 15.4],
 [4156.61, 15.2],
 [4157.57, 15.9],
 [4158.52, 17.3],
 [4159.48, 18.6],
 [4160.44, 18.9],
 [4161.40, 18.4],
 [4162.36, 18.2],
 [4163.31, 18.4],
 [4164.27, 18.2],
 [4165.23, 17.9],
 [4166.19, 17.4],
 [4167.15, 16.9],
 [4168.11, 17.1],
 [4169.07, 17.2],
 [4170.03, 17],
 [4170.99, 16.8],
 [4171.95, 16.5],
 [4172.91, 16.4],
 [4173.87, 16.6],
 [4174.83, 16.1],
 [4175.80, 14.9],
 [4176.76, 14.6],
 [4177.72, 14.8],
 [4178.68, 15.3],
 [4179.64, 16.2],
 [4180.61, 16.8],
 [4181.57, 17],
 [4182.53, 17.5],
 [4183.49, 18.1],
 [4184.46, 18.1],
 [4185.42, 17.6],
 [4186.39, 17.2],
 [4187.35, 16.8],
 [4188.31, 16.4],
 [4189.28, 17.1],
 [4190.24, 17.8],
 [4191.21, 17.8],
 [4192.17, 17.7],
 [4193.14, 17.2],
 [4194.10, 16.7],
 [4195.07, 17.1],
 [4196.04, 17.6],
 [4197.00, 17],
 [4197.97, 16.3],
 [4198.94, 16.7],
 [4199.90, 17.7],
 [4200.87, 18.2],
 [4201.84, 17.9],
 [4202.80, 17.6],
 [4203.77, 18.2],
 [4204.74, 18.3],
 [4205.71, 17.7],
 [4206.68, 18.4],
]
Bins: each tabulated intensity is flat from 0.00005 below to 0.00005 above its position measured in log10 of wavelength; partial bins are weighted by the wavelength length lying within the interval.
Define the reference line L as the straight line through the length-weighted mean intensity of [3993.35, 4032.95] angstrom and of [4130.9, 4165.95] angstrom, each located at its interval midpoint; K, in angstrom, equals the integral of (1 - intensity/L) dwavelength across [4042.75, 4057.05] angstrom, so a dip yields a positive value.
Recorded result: 1.30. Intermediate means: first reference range 17.2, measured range 15.7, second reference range 17.3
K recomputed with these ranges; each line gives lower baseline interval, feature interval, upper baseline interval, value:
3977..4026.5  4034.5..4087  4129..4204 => -0.7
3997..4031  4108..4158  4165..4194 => -0.5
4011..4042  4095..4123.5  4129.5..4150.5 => 1.3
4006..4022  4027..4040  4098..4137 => 1.0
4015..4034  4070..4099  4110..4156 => -0.8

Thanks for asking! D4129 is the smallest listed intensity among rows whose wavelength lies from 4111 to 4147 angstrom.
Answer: 16.1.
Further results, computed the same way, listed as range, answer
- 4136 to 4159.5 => 15.2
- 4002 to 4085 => 13.2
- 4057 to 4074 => 15.4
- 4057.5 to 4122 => 14.2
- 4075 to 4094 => 17.2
